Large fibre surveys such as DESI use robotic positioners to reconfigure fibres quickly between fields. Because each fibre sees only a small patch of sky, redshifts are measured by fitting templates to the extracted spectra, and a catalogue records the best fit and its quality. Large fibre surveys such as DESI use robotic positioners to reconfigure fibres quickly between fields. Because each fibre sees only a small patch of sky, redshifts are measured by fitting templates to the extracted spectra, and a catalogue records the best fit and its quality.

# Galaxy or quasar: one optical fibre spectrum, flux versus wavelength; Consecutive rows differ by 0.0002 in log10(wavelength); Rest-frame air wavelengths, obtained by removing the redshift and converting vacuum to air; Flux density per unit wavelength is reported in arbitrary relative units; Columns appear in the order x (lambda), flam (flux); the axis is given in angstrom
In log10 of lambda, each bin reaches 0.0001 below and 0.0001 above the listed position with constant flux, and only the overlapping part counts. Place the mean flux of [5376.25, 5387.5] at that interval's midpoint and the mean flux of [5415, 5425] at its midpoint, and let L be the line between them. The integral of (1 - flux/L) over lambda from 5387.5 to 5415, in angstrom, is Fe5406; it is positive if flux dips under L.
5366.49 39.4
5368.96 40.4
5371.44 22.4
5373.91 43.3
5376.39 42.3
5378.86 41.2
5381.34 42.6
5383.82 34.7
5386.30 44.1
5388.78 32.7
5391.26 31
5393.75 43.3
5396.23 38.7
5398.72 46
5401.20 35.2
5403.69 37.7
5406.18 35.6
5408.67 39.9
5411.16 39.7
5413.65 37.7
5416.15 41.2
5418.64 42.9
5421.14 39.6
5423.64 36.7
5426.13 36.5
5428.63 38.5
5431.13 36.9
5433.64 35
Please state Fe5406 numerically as 1.7 angstrom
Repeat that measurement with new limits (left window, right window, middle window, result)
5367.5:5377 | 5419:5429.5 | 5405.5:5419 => -0.5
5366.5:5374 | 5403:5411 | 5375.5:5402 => -2.1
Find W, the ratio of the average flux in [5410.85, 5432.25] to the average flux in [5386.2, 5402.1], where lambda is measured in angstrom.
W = 1.01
